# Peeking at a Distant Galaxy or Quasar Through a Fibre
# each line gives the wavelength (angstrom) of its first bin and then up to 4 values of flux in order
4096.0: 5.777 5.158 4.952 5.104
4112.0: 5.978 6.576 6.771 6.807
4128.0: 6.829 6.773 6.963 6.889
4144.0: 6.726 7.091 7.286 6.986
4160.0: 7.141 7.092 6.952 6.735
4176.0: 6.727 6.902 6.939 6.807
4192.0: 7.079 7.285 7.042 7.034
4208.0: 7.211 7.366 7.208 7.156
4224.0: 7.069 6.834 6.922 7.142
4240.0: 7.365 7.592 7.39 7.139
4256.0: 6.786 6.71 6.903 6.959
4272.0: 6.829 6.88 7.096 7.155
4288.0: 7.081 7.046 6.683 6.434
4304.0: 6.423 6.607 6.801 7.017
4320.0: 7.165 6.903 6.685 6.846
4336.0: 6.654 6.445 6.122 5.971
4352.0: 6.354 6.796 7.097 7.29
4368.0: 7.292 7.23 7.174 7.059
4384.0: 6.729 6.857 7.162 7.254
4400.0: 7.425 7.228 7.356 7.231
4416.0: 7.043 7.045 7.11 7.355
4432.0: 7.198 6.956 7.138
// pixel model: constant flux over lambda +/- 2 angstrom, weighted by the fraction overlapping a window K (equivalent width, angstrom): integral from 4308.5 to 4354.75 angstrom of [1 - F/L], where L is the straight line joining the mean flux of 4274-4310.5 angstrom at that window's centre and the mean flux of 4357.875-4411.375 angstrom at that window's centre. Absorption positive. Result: 2.2 angstrom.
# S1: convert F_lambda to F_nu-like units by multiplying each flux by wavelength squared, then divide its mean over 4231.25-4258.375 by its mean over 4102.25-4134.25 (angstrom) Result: 1.22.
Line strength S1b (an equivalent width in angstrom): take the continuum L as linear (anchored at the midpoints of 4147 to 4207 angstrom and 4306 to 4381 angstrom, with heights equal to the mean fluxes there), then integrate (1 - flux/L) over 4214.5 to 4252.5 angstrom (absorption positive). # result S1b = -1.3 angstrom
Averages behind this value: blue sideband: 7.01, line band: 7.18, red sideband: 6.81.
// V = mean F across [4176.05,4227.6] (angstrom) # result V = 7.07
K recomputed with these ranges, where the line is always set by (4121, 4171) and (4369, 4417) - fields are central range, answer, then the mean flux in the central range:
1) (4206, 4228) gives -0.5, 7.17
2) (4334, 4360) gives 2.4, 6.44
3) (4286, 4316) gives 1.4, 6.74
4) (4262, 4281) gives 0.3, 6.92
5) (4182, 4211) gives -0.3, 7.07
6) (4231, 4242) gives -0.2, 7.16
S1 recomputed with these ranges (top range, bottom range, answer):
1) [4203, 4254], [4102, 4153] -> 1.16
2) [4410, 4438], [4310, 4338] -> 1.09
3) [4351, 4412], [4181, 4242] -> 1.08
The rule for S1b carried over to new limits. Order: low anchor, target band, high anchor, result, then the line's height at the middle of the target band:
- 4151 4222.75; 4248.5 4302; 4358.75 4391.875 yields 1.19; 7.07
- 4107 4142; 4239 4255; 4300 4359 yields -1.78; 6.6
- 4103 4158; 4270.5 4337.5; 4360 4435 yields 1.12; 6.96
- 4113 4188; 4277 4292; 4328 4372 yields -0.71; 6.77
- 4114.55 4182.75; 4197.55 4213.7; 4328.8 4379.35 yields -0.70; 6.87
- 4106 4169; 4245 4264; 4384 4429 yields -0.27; 6.93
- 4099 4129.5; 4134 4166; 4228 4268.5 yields -3.58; 6.32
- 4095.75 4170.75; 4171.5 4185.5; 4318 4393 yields -0.50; 6.6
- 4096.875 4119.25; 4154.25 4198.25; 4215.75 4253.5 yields -3.43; 6.47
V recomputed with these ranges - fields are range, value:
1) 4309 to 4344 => 6.77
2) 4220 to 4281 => 7.04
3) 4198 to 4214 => 7.16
